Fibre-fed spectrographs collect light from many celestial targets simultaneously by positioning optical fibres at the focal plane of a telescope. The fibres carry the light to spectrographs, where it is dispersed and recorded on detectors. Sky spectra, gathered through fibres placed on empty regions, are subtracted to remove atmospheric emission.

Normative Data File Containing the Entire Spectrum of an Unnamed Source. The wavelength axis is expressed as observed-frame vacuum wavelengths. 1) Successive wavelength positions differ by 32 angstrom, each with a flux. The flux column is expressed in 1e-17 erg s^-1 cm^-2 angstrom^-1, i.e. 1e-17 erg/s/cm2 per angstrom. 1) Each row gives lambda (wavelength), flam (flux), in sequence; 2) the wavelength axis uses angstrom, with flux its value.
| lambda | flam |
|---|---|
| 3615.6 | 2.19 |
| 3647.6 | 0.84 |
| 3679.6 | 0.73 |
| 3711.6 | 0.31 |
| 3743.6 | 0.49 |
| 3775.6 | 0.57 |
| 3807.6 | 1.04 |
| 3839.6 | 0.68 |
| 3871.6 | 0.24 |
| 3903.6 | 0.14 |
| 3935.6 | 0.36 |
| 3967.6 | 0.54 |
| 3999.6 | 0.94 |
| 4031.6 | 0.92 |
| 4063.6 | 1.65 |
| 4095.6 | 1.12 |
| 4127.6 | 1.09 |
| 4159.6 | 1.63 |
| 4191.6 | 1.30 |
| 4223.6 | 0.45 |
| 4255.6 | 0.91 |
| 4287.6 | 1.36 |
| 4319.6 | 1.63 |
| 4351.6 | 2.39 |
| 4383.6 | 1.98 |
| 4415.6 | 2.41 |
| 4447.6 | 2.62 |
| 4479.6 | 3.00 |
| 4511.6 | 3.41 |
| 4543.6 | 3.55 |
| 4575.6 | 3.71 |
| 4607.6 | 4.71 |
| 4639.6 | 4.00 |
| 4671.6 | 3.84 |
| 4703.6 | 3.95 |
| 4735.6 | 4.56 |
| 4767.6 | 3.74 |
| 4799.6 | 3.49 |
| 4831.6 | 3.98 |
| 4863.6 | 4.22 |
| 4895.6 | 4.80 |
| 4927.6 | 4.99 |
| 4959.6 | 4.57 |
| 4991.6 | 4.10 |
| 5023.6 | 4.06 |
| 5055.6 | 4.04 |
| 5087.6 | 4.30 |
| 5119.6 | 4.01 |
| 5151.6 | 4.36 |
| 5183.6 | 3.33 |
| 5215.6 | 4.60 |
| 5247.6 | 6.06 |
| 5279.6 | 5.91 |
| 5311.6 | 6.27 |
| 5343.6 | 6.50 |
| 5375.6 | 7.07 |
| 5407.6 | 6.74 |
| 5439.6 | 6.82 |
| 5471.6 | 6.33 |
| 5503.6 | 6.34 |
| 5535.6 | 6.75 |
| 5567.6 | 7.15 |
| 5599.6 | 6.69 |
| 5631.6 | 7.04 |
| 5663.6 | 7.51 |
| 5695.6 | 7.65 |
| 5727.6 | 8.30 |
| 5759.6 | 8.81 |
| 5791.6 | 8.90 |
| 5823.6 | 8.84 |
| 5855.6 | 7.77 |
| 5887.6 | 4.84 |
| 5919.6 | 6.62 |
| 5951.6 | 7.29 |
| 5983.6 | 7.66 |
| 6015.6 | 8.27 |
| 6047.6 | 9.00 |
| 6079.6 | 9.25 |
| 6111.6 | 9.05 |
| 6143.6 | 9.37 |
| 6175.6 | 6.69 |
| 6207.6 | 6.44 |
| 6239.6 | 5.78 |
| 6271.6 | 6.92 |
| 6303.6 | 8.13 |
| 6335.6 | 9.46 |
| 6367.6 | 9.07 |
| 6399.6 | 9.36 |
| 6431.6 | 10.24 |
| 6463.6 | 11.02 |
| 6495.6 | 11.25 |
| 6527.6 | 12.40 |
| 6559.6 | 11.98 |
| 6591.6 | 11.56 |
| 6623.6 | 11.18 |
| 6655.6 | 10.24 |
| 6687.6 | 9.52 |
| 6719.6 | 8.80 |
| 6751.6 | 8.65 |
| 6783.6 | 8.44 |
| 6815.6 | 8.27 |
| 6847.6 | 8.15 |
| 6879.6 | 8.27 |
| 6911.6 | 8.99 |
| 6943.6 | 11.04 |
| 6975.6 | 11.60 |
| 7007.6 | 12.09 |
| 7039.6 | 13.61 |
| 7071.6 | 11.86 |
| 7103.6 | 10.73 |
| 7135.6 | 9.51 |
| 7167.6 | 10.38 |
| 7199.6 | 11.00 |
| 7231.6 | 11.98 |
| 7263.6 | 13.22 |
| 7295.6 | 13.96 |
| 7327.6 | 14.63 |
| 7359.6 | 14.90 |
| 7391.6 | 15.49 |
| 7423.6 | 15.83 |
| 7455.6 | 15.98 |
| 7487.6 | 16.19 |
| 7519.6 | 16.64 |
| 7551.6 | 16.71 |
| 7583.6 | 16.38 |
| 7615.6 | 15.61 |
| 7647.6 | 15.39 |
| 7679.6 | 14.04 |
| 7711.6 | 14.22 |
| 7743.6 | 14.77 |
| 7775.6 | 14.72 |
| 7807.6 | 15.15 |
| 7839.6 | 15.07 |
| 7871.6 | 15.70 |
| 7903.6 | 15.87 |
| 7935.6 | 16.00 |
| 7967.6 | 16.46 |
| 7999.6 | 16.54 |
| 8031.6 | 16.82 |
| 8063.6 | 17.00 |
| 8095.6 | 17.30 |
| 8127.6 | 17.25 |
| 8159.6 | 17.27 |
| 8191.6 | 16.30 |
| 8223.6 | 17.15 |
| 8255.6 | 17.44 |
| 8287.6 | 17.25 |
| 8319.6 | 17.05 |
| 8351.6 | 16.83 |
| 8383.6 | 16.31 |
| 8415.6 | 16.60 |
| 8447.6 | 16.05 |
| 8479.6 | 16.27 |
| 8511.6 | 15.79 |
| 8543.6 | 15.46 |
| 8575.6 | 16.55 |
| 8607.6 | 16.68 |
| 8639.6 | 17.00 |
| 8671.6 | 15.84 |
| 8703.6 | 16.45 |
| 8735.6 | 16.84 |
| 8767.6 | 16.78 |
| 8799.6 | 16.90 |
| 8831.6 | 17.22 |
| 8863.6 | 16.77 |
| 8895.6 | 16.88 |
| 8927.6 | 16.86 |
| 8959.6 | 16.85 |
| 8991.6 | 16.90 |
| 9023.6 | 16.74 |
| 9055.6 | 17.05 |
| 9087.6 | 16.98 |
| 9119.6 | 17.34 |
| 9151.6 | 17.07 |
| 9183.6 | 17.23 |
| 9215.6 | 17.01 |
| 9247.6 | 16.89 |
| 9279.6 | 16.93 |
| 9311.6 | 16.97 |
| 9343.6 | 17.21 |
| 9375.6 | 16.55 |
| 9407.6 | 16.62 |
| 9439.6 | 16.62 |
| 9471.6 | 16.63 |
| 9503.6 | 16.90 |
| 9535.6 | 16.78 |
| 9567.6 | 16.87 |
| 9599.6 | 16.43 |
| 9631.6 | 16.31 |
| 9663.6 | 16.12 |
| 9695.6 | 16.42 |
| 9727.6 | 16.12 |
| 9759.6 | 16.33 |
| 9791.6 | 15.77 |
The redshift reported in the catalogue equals 0.00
